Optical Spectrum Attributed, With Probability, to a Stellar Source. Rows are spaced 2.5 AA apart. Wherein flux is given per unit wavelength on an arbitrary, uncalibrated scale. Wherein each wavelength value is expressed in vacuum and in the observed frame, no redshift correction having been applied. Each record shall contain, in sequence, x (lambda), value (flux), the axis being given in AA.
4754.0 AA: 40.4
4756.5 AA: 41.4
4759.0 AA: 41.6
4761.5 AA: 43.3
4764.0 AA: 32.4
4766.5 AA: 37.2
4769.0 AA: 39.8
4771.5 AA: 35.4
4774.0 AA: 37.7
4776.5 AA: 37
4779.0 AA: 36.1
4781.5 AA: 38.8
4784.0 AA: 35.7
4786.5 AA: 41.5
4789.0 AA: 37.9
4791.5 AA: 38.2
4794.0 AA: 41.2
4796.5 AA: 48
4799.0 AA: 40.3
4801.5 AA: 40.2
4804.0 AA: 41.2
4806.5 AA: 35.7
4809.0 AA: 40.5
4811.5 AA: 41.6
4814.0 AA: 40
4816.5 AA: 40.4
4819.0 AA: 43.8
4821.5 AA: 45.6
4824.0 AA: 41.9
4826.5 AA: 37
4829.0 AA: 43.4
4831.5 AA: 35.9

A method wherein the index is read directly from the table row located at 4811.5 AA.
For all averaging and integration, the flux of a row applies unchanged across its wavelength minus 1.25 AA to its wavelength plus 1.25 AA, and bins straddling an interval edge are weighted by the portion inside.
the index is 41.6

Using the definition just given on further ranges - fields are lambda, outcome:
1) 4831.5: 35.9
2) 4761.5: 43.3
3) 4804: 41.2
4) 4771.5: 35.4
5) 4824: 41.9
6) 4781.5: 38.8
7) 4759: 41.6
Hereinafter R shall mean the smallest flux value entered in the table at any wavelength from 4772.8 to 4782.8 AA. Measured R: 36.1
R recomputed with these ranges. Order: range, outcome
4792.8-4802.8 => 40.2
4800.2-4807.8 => 35.7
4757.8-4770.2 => 32.4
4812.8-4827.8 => 37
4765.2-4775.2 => 35.4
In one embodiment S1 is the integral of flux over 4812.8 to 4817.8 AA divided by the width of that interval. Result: 40.2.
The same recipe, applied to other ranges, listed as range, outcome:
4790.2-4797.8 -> 42.4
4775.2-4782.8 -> 37.3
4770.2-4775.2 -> 36.6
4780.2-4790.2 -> 38.5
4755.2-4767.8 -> 39.2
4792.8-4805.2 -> 42.2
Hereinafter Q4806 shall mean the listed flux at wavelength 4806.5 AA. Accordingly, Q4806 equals 35.7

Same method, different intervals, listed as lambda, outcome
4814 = 40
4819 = 43.8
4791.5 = 38.2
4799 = 40.3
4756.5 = 41.4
